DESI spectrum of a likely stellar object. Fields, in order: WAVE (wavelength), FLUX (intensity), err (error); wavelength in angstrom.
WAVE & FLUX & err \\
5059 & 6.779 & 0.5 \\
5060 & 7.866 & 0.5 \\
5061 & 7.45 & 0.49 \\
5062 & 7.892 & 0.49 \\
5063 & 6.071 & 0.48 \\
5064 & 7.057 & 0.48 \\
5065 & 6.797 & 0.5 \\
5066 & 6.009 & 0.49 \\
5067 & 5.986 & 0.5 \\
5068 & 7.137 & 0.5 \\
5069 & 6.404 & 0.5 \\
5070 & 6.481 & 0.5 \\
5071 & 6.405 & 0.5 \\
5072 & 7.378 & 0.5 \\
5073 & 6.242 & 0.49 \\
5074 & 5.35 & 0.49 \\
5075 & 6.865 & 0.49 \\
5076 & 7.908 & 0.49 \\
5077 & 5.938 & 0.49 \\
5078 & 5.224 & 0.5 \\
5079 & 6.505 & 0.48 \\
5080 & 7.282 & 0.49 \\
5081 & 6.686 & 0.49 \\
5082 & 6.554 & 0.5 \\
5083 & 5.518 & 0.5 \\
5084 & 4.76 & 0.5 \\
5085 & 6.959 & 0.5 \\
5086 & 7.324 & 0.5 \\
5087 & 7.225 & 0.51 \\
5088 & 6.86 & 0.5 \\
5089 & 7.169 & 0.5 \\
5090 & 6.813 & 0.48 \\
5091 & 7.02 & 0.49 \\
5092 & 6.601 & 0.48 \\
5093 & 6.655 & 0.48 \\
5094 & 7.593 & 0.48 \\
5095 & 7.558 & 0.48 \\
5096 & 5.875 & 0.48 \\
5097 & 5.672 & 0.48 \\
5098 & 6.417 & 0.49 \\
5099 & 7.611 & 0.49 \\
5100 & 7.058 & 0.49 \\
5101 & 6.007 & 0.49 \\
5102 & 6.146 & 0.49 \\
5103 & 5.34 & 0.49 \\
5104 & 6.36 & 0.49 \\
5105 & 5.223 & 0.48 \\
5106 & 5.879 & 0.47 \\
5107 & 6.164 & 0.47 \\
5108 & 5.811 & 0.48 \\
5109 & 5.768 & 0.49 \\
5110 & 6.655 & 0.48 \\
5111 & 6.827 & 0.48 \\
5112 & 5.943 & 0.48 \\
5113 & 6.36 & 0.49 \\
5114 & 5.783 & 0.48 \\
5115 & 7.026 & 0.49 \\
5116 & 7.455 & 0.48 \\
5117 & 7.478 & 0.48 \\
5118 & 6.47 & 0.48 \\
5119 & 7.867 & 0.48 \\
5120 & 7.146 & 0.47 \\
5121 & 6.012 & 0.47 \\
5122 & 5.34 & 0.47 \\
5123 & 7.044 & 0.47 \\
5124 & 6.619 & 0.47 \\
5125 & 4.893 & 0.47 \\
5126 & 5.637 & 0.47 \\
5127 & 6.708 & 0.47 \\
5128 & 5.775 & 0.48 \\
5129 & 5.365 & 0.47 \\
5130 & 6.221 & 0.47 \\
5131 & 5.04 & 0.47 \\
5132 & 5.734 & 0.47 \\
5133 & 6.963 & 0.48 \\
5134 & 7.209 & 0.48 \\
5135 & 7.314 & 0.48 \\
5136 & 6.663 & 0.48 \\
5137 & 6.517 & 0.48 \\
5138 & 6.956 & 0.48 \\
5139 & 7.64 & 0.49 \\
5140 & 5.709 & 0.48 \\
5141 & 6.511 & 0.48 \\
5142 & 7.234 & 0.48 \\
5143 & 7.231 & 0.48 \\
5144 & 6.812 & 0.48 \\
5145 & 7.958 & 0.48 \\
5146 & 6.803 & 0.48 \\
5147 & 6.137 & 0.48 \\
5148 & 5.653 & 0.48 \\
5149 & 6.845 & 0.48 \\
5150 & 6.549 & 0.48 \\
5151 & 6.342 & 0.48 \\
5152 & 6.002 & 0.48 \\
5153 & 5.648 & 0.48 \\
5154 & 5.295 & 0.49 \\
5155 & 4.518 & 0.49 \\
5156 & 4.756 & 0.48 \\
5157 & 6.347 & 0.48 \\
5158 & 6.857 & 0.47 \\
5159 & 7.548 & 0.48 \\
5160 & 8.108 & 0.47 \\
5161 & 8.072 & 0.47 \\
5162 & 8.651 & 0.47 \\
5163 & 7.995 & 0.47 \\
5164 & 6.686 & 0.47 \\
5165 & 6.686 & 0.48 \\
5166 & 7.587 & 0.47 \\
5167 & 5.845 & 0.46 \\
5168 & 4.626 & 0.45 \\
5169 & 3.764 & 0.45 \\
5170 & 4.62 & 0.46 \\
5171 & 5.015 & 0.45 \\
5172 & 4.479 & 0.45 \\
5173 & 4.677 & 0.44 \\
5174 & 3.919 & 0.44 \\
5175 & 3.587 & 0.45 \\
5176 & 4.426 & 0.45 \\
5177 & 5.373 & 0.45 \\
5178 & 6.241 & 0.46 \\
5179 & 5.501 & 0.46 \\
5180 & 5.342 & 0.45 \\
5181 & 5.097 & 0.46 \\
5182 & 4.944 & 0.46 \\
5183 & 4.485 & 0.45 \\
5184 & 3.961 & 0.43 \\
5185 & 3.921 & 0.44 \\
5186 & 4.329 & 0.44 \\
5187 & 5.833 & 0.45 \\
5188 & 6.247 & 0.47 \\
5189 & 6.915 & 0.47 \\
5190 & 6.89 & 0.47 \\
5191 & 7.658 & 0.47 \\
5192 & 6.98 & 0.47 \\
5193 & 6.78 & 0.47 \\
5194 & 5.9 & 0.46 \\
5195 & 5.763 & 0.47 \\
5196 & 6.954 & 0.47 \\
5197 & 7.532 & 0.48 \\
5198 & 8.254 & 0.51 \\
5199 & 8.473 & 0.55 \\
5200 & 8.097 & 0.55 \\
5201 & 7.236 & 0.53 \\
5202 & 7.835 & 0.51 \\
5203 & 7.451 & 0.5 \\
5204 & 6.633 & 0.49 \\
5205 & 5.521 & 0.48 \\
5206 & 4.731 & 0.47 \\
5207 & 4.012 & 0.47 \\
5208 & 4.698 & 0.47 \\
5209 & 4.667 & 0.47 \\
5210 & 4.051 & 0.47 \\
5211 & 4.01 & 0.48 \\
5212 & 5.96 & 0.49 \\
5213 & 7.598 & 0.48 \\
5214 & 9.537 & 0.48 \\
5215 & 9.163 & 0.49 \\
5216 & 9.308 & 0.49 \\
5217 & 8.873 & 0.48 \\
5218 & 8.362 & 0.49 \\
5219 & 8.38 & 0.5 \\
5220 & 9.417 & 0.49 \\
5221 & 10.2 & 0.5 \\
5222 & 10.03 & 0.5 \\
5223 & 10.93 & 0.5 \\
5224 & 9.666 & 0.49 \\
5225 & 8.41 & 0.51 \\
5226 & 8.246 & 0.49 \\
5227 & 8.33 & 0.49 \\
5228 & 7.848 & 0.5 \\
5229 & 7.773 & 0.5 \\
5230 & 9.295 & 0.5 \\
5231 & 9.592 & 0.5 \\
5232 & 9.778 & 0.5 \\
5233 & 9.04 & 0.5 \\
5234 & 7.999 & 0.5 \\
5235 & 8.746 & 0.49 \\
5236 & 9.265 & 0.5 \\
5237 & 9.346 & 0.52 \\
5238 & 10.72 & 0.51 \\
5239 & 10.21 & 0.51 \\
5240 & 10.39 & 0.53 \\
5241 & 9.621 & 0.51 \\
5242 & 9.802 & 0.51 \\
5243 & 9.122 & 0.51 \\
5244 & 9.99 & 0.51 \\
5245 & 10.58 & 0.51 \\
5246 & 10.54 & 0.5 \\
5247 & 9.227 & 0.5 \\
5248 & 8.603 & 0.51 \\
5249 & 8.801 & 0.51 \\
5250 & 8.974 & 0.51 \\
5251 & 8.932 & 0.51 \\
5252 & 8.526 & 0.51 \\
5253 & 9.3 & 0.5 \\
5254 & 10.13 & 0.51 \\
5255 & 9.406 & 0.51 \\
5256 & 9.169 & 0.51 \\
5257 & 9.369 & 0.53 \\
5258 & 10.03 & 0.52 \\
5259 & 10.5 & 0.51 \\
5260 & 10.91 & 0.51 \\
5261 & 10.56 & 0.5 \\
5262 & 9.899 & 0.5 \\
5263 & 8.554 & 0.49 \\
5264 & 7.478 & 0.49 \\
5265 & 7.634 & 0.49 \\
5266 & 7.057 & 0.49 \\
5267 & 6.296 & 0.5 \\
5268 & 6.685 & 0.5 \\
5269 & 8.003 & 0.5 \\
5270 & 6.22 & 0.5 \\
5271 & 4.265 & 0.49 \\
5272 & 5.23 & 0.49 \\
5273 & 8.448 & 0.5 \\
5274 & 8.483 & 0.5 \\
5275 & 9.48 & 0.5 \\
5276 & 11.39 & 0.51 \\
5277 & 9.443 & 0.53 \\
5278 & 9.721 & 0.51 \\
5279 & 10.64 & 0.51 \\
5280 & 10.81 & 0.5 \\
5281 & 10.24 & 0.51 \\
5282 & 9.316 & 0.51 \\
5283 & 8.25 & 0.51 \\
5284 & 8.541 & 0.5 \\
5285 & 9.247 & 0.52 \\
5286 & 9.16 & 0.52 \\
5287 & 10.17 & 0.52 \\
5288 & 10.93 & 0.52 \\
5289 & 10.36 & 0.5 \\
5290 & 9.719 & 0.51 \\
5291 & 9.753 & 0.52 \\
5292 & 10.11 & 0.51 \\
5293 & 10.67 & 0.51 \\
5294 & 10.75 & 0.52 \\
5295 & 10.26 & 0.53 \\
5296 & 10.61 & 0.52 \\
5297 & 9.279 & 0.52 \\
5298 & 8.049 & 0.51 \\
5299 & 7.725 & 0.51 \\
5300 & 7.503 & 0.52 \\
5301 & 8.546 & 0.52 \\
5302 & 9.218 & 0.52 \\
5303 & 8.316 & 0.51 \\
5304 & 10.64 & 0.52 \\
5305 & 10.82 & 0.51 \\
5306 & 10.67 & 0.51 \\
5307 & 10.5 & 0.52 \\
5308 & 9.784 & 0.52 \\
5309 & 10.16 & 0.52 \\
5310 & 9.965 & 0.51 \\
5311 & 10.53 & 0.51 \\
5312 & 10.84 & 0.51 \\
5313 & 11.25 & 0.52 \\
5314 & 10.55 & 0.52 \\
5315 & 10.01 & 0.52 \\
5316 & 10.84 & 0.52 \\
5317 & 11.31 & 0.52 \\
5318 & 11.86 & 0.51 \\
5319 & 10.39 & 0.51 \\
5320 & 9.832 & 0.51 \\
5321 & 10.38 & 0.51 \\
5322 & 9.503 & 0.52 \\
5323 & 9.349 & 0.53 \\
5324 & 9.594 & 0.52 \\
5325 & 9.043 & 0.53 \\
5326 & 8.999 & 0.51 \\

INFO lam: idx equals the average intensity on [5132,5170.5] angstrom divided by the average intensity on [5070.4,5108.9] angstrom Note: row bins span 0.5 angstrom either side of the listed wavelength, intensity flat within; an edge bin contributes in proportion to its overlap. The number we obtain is 1.0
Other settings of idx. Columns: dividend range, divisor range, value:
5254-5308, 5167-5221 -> 1.49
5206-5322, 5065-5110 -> 1.41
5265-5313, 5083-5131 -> 1.44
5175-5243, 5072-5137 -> 1.14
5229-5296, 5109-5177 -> 1.48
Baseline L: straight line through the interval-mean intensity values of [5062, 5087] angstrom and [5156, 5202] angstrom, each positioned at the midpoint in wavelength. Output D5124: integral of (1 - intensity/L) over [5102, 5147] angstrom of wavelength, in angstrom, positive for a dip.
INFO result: -0.9 angstrom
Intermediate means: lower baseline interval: 6.5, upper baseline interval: 6.1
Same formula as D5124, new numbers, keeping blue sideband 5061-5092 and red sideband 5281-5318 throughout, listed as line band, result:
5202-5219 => 3.9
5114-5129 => 1.6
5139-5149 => 1.1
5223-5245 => -0.9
